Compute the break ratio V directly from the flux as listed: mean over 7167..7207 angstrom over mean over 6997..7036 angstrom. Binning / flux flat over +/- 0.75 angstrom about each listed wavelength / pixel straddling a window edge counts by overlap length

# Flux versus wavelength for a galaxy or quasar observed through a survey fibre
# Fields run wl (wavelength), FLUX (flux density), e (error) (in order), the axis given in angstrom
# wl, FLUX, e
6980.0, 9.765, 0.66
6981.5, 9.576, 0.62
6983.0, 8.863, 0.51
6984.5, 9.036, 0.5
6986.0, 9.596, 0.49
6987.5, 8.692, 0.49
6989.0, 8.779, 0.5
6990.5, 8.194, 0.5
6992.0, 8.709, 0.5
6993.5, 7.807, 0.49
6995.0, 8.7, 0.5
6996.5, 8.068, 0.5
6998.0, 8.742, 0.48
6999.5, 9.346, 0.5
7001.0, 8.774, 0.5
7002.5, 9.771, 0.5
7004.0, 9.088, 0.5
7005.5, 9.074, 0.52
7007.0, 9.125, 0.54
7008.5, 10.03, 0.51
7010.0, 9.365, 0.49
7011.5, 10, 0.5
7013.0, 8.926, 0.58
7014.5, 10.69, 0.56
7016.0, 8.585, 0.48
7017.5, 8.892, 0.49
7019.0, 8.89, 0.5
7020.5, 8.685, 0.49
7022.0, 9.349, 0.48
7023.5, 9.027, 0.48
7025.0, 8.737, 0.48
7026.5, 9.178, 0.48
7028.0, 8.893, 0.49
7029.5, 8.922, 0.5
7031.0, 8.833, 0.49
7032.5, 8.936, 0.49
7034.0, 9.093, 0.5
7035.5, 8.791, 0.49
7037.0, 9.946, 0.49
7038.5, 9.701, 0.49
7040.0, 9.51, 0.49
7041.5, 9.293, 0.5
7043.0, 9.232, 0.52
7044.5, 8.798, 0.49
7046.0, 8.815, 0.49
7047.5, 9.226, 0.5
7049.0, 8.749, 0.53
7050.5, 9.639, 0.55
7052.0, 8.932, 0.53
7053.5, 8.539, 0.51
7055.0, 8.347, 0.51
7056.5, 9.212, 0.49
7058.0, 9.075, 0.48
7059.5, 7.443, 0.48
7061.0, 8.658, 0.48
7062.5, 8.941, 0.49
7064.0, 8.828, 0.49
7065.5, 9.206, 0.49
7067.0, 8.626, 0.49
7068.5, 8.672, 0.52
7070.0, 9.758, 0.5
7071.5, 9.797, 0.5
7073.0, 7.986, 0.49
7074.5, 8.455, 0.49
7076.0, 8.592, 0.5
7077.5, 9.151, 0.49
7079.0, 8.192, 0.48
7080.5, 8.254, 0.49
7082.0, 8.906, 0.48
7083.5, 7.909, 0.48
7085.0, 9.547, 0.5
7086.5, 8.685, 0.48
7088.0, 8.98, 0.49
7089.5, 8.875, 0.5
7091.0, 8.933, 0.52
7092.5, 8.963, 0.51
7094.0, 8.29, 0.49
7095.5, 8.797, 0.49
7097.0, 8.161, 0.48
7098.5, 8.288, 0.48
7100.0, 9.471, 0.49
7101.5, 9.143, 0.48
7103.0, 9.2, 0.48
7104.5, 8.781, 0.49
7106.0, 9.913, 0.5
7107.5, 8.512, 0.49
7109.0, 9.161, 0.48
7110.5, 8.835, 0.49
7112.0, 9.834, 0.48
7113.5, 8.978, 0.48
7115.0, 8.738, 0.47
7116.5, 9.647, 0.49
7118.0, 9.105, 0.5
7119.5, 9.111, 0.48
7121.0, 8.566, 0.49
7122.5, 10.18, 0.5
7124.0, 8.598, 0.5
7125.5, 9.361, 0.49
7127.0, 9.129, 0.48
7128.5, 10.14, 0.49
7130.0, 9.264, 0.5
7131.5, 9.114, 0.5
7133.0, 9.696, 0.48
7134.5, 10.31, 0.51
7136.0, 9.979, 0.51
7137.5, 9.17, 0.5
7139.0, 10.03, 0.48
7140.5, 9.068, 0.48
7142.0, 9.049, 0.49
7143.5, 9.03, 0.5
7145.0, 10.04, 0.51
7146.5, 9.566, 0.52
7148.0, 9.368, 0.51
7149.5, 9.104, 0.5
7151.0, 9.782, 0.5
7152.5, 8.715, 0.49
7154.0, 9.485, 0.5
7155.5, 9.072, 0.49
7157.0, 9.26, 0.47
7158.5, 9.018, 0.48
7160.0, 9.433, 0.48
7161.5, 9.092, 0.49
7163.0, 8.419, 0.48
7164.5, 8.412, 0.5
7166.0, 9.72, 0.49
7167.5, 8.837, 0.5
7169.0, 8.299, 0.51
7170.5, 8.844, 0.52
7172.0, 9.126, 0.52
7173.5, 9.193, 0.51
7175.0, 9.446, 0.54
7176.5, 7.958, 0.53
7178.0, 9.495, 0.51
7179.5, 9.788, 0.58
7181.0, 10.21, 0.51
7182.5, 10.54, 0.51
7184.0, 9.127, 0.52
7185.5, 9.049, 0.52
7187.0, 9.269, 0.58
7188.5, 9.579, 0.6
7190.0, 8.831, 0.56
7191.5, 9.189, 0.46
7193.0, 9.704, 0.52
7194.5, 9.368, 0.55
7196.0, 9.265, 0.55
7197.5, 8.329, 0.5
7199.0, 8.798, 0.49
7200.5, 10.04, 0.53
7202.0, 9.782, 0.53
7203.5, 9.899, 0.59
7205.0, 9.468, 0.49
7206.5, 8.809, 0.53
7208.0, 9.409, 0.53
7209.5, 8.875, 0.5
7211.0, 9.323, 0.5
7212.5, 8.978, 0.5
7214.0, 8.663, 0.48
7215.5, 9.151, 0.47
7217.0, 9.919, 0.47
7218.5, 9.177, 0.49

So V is 1.01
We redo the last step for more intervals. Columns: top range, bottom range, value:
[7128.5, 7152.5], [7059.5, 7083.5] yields 1.09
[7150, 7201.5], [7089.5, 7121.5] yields 1.03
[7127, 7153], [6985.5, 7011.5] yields 1.06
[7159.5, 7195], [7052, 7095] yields 1.05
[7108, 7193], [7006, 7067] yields 1.02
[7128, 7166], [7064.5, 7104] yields 1.06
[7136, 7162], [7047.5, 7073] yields 1.05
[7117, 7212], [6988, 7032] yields 1.03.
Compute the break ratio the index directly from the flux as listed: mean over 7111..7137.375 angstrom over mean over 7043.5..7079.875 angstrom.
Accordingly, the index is 1.1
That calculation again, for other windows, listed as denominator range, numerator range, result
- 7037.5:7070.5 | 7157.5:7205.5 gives 1.03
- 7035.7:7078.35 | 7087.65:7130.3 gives 1.01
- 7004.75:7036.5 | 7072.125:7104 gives 0.95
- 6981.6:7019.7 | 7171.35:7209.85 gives 1.03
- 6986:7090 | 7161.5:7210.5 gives 1.03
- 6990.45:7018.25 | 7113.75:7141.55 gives 1.04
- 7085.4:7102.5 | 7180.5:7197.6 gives 1.07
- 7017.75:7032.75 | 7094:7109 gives 1.00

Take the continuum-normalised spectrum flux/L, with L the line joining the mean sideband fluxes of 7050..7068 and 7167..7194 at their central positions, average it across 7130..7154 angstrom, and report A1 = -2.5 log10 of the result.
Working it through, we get -0.04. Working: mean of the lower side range 8.77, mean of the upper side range 9.25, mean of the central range 9.46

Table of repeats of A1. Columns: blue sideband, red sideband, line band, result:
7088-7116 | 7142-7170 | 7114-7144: -0.04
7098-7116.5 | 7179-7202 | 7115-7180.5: 0.00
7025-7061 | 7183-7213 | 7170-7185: -0.02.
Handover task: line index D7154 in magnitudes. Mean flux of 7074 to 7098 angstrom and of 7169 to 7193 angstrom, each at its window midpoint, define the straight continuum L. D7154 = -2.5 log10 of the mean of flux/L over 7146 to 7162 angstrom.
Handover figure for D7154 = -0.02 mag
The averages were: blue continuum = 8.67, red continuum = 9.29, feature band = 9.26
